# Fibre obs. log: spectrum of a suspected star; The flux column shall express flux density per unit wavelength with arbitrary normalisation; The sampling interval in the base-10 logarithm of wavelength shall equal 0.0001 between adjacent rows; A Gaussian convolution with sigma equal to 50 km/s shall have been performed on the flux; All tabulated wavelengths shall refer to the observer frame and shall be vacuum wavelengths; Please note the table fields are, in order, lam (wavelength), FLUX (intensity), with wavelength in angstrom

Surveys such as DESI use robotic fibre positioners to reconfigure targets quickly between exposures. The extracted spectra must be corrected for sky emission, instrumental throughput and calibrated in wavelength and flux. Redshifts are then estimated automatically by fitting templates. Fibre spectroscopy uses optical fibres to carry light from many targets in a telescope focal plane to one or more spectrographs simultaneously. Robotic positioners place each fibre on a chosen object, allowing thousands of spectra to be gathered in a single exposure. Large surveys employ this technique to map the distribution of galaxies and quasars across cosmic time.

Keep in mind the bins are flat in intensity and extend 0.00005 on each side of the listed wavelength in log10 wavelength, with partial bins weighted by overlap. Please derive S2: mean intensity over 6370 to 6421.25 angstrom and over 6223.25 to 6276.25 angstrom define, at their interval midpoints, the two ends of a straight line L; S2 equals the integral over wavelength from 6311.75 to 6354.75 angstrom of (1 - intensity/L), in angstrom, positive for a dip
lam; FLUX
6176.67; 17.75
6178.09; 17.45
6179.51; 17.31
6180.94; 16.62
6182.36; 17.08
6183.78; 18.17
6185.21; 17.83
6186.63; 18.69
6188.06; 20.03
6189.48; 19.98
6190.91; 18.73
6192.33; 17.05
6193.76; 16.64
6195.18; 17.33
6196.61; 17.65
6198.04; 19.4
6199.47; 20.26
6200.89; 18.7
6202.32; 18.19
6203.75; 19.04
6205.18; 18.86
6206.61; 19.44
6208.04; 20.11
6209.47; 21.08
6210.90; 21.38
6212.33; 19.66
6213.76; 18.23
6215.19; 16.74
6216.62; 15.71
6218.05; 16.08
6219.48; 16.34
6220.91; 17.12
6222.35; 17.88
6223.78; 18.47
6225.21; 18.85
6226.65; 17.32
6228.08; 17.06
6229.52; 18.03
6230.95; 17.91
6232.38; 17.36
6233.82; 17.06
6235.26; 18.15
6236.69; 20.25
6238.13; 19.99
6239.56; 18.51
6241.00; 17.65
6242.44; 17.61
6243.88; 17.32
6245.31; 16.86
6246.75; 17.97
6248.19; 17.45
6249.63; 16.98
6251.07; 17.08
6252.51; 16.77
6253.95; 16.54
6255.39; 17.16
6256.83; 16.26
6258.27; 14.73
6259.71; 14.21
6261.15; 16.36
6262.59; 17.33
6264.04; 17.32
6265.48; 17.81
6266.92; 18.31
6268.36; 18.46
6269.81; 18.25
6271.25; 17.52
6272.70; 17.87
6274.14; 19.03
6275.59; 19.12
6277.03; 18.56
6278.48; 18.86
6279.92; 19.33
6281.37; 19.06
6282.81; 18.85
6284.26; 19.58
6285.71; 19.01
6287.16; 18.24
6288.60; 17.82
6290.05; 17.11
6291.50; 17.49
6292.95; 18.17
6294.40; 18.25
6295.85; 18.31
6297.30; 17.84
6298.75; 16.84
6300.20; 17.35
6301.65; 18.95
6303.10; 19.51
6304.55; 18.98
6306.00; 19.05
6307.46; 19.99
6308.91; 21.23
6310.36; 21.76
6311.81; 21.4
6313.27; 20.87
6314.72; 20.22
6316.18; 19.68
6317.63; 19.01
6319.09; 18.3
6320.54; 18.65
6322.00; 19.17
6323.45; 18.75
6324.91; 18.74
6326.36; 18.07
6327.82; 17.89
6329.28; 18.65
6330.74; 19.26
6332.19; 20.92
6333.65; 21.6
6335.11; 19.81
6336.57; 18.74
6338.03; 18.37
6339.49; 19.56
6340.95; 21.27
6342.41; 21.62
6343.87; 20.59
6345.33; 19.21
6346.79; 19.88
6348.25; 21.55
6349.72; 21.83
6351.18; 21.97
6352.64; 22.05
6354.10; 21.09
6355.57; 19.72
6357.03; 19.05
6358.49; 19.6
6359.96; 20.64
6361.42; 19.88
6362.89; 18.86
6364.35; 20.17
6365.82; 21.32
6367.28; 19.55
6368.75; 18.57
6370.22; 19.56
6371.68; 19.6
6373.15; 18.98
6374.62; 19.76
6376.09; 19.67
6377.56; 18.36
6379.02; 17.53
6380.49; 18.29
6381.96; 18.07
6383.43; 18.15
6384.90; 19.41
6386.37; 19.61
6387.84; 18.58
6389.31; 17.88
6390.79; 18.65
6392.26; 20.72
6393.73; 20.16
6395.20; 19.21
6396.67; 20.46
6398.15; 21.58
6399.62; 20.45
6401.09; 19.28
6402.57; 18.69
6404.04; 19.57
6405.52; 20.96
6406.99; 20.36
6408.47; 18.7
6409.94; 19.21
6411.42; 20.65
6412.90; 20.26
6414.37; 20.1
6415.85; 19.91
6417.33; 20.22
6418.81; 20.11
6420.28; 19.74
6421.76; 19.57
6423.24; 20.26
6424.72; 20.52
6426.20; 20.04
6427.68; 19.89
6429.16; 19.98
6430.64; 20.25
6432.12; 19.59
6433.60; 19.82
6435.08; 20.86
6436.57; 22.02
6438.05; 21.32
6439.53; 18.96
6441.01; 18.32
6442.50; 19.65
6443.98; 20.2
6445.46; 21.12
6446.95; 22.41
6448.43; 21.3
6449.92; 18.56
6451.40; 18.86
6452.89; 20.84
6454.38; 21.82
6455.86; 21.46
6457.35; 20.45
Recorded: -2.9 angstrom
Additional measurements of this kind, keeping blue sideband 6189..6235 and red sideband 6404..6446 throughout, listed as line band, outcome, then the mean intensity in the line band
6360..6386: 0.55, 19.2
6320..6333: 0.20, 18.9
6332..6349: -0.79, 20.2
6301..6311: -0.46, 19.9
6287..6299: 0.72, 17.8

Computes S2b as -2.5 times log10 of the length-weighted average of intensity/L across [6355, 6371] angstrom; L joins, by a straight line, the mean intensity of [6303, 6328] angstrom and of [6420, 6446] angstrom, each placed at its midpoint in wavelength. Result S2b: 0.003 mag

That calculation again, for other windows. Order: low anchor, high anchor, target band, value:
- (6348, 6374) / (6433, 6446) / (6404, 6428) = 0.01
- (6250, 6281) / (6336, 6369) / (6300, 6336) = -0.02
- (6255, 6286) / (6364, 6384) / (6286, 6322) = -0.04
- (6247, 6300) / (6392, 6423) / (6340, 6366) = -0.08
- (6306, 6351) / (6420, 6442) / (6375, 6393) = 0.07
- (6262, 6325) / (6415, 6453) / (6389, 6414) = 0.00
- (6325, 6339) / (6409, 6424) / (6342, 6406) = -0.01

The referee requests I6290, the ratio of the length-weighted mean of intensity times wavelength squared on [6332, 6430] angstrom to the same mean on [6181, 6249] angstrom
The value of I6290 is 1.15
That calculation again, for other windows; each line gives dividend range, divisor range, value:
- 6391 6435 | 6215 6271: 1.22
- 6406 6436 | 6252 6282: 1.20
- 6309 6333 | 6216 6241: 1.13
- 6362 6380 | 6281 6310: 1.06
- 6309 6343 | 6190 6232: 1.12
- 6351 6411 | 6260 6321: 1.08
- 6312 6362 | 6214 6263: 1.19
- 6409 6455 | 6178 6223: 1.19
